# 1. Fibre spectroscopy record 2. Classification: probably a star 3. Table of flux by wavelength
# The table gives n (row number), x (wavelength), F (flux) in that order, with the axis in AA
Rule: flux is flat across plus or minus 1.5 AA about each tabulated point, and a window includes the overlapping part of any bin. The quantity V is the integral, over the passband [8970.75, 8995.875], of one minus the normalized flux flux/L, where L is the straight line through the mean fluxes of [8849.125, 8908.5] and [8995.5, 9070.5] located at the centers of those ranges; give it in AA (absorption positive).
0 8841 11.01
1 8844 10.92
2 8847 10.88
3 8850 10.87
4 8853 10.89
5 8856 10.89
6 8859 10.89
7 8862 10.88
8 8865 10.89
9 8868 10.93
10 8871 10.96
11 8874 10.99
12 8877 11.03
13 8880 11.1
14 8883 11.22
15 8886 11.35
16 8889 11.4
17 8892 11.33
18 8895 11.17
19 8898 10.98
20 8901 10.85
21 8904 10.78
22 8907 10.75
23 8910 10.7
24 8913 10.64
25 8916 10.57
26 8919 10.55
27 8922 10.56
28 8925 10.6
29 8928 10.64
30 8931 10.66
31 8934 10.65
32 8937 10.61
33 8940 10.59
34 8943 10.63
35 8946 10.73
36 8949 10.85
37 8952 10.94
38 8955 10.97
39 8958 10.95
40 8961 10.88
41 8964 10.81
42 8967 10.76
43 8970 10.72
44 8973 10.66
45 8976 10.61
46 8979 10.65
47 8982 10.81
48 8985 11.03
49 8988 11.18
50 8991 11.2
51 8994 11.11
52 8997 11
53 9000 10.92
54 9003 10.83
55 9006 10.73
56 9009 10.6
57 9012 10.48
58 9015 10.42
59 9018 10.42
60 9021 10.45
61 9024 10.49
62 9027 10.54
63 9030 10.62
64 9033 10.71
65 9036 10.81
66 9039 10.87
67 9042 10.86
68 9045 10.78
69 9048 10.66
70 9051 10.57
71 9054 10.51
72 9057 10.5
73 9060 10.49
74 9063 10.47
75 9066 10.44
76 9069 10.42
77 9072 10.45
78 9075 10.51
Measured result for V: -0.4 AA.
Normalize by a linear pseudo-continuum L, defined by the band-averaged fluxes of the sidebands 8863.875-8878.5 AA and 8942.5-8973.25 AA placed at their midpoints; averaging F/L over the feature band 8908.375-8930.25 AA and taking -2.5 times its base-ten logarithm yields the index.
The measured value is 0.03 mag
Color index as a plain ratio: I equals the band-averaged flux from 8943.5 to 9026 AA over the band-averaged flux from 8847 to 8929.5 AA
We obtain 0.99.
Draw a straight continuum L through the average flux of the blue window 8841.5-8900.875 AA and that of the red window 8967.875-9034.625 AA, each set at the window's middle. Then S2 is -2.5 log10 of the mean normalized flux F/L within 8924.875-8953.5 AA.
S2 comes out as 0.02 mag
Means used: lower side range 11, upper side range 10.7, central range 10.7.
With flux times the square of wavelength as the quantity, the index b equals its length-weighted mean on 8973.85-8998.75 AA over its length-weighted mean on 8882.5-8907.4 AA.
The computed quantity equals 1.0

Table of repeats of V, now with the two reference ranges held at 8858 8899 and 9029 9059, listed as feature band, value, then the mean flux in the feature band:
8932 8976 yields 0.57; 10.8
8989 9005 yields -0.31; 11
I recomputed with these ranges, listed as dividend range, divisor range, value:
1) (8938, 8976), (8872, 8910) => 0.97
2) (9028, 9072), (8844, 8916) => 0.97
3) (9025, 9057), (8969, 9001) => 0.98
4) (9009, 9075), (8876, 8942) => 0.97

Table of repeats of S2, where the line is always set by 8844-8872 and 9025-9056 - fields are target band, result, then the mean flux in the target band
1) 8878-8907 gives -0.02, 11.1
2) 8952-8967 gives -0.01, 10.9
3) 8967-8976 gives 0.01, 10.7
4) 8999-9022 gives 0.01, 10.6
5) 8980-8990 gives -0.02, 11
